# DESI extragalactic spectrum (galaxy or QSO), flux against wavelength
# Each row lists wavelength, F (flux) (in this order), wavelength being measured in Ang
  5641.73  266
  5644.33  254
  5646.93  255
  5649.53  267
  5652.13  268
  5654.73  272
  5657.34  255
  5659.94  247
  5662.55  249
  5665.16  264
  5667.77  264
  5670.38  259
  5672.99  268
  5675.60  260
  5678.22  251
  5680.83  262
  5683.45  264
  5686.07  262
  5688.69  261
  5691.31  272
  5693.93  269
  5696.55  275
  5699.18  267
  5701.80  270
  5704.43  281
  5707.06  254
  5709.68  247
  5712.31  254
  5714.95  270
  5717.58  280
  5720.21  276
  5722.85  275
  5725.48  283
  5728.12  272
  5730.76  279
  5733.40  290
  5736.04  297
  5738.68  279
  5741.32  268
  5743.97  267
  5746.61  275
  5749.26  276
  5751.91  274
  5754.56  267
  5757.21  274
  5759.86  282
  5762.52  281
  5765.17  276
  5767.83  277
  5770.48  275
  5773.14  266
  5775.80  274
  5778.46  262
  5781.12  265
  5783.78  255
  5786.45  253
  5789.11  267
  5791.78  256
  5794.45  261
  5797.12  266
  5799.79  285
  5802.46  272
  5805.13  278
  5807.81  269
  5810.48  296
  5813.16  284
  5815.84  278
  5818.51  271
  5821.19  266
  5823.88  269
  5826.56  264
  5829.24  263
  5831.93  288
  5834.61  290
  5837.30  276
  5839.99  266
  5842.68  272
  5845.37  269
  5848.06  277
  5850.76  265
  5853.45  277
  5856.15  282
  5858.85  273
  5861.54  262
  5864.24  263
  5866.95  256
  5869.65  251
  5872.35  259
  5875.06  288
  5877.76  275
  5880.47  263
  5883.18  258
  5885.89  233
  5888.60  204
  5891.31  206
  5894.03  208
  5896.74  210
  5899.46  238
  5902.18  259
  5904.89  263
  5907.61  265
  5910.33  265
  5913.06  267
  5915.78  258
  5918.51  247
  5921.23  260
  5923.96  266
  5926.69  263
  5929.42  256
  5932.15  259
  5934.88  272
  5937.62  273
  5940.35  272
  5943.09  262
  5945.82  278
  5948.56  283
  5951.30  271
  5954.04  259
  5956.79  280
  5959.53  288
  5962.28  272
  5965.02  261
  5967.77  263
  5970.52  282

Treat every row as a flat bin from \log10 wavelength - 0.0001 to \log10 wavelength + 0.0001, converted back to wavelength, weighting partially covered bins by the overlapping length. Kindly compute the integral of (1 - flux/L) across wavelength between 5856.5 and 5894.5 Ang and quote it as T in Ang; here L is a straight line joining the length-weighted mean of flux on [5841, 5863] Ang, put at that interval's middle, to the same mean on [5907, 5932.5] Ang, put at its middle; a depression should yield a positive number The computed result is 2.3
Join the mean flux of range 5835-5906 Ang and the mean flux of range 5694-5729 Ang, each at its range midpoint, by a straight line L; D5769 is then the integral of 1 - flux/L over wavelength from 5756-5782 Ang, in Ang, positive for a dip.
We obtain -0.8 Ang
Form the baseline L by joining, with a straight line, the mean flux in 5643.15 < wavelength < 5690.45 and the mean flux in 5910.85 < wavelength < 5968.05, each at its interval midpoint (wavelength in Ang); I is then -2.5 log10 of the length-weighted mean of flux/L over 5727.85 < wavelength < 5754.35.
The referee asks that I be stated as -0.062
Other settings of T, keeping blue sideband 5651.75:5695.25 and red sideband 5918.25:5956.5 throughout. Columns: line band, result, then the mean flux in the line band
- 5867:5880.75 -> -0.1 Ang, 267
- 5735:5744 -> -0.5 Ang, 279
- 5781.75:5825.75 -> -1.0 Ang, 270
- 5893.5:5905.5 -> 1.4 Ang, 236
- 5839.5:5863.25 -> -0.6 Ang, 272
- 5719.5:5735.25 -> -1.0 Ang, 280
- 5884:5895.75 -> 2.3 Ang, 215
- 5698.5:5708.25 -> -0.2 Ang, 268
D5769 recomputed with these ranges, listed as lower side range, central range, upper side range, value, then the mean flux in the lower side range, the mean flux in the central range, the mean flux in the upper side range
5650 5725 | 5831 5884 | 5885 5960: -2.5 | 264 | 270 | 256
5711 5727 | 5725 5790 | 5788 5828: -0.2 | 273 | 273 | 272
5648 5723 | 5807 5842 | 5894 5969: -1.6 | 264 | 275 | 262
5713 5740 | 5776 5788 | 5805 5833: 0.7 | 279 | 260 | 275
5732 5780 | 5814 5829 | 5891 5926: -0.3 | 276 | 270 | 249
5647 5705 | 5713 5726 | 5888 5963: -0.6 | 264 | 275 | 258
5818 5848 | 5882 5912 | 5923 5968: 3.7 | 272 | 237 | 269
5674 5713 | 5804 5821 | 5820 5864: -0.5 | 263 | 278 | 272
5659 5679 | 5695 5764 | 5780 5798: -3.8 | 258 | 274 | 260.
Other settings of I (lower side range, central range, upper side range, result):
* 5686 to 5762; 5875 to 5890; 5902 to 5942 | 0.06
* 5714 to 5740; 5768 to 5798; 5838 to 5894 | 0.03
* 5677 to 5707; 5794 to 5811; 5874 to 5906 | -0.09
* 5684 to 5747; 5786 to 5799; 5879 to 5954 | 0.01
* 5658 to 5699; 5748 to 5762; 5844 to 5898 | -0.07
